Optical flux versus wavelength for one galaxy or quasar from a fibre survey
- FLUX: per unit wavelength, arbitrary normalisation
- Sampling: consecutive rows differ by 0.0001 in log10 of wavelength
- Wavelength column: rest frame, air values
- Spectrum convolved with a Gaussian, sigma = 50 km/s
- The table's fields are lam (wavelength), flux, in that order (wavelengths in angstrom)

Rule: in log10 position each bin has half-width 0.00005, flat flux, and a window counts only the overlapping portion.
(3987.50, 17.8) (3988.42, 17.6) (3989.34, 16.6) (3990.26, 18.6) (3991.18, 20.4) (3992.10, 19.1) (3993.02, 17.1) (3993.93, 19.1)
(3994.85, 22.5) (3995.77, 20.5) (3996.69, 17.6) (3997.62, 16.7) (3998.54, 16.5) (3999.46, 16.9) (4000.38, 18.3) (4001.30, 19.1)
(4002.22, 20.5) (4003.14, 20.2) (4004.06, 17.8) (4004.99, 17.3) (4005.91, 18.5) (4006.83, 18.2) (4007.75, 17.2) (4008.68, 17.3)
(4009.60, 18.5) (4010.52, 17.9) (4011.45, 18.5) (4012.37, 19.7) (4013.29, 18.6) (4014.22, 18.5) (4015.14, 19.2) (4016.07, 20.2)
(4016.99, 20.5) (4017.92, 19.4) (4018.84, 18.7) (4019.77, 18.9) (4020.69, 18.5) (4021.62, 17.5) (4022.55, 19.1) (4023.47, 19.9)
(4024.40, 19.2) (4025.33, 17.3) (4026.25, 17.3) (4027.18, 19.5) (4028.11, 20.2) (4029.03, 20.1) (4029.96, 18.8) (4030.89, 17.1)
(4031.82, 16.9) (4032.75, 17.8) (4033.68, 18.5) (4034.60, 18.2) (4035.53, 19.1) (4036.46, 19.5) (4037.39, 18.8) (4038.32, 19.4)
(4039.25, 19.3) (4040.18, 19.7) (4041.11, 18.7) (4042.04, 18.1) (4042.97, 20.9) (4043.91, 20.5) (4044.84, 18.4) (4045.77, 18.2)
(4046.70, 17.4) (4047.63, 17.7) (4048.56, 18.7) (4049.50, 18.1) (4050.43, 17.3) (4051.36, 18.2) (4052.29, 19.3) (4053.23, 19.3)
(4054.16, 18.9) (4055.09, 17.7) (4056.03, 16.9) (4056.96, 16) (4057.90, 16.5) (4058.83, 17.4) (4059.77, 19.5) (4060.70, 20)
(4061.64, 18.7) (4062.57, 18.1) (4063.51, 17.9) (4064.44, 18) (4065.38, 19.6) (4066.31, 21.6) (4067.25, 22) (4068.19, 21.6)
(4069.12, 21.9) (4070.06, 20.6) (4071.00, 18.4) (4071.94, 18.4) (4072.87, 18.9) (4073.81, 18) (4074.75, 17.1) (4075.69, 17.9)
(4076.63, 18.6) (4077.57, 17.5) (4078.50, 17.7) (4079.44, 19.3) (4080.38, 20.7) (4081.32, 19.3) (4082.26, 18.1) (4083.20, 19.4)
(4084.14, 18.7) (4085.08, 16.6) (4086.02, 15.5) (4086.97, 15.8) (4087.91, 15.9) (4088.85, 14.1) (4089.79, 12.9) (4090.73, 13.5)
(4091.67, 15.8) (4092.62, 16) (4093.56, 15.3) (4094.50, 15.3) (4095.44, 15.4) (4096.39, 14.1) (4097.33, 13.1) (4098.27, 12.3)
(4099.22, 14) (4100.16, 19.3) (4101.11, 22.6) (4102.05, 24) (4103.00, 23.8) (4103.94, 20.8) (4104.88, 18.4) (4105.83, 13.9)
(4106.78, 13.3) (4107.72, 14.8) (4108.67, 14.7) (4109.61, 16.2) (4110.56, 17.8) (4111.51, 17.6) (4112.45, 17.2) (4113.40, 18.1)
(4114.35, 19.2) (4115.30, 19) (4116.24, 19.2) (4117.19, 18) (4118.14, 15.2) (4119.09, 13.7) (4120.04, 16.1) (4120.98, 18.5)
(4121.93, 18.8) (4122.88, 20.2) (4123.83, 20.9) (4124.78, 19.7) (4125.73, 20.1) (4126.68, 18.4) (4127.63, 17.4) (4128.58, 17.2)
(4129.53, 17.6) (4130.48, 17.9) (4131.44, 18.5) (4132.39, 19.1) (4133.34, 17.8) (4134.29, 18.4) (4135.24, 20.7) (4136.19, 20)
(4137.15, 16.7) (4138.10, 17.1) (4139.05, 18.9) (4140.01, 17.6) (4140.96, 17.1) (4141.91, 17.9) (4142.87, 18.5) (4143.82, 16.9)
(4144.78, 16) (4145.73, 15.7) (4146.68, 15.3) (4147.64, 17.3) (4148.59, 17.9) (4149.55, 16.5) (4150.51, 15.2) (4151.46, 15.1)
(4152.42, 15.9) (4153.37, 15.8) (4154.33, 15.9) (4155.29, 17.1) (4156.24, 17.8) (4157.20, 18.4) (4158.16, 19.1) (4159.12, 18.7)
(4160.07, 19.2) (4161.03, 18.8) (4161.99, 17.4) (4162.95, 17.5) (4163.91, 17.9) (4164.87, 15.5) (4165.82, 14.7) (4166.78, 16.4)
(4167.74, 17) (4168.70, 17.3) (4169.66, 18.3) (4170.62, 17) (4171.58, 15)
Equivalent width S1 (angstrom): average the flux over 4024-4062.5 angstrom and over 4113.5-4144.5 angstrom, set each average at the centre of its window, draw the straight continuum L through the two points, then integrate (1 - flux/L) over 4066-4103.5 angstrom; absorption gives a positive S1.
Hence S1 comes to 1.2 angstrom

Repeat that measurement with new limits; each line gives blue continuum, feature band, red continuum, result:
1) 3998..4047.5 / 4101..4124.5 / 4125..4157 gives -0.4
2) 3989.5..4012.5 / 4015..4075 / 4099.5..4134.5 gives -1.4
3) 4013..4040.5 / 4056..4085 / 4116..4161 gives -0.7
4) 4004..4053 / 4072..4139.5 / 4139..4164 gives 0.8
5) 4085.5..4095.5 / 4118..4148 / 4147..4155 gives -3.9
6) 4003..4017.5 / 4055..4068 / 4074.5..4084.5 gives 0.0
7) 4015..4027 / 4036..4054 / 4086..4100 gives -1.4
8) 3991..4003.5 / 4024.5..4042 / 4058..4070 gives 0.5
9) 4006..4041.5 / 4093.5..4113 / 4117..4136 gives 1.6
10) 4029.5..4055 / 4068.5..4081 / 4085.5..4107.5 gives -1.2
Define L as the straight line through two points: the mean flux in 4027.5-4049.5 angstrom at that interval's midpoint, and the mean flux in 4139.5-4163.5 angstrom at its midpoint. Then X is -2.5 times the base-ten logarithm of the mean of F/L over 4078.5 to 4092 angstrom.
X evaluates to 0.08 mag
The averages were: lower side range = 18.8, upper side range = 17.1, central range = 16.9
